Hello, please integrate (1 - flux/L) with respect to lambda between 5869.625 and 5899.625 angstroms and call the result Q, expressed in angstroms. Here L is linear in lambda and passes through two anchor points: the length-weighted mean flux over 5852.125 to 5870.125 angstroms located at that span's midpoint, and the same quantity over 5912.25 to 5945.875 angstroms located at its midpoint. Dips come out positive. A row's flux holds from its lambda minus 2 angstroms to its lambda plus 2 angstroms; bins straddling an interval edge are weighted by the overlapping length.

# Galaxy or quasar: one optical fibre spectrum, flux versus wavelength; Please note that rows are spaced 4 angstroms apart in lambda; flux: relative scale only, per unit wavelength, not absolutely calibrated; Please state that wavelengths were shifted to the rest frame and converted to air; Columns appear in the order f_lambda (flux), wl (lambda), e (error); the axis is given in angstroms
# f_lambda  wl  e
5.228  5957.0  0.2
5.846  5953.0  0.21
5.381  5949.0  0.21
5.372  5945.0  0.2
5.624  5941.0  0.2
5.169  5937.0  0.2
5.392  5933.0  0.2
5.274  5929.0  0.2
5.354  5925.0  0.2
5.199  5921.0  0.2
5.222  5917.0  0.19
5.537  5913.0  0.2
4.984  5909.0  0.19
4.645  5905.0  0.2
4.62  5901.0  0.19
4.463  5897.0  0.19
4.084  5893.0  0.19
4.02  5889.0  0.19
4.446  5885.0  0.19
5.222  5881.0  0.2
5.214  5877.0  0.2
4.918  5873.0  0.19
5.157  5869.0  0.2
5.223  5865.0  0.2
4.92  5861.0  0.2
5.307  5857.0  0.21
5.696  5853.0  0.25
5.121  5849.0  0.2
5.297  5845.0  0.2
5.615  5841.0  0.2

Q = 3.6 angstroms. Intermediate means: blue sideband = 5.24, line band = 4.65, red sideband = 5.34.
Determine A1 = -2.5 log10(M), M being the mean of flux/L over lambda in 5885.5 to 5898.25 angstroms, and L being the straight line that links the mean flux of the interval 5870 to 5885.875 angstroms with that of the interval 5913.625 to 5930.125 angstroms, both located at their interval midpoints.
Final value 0.21 mag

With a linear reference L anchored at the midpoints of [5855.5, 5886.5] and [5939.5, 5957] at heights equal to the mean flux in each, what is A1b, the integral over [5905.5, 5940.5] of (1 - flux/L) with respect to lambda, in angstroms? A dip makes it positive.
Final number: 0.7 angstroms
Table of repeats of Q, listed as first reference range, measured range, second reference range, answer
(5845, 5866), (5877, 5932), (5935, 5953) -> 5.0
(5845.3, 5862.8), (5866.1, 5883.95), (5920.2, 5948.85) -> 0.7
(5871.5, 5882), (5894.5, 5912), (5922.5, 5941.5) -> 1.7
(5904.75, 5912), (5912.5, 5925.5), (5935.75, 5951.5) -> -0.5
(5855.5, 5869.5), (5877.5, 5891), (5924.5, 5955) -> 1.5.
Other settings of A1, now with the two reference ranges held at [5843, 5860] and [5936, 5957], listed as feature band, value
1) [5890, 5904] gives 0.226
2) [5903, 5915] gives 0.075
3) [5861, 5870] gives 0.045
